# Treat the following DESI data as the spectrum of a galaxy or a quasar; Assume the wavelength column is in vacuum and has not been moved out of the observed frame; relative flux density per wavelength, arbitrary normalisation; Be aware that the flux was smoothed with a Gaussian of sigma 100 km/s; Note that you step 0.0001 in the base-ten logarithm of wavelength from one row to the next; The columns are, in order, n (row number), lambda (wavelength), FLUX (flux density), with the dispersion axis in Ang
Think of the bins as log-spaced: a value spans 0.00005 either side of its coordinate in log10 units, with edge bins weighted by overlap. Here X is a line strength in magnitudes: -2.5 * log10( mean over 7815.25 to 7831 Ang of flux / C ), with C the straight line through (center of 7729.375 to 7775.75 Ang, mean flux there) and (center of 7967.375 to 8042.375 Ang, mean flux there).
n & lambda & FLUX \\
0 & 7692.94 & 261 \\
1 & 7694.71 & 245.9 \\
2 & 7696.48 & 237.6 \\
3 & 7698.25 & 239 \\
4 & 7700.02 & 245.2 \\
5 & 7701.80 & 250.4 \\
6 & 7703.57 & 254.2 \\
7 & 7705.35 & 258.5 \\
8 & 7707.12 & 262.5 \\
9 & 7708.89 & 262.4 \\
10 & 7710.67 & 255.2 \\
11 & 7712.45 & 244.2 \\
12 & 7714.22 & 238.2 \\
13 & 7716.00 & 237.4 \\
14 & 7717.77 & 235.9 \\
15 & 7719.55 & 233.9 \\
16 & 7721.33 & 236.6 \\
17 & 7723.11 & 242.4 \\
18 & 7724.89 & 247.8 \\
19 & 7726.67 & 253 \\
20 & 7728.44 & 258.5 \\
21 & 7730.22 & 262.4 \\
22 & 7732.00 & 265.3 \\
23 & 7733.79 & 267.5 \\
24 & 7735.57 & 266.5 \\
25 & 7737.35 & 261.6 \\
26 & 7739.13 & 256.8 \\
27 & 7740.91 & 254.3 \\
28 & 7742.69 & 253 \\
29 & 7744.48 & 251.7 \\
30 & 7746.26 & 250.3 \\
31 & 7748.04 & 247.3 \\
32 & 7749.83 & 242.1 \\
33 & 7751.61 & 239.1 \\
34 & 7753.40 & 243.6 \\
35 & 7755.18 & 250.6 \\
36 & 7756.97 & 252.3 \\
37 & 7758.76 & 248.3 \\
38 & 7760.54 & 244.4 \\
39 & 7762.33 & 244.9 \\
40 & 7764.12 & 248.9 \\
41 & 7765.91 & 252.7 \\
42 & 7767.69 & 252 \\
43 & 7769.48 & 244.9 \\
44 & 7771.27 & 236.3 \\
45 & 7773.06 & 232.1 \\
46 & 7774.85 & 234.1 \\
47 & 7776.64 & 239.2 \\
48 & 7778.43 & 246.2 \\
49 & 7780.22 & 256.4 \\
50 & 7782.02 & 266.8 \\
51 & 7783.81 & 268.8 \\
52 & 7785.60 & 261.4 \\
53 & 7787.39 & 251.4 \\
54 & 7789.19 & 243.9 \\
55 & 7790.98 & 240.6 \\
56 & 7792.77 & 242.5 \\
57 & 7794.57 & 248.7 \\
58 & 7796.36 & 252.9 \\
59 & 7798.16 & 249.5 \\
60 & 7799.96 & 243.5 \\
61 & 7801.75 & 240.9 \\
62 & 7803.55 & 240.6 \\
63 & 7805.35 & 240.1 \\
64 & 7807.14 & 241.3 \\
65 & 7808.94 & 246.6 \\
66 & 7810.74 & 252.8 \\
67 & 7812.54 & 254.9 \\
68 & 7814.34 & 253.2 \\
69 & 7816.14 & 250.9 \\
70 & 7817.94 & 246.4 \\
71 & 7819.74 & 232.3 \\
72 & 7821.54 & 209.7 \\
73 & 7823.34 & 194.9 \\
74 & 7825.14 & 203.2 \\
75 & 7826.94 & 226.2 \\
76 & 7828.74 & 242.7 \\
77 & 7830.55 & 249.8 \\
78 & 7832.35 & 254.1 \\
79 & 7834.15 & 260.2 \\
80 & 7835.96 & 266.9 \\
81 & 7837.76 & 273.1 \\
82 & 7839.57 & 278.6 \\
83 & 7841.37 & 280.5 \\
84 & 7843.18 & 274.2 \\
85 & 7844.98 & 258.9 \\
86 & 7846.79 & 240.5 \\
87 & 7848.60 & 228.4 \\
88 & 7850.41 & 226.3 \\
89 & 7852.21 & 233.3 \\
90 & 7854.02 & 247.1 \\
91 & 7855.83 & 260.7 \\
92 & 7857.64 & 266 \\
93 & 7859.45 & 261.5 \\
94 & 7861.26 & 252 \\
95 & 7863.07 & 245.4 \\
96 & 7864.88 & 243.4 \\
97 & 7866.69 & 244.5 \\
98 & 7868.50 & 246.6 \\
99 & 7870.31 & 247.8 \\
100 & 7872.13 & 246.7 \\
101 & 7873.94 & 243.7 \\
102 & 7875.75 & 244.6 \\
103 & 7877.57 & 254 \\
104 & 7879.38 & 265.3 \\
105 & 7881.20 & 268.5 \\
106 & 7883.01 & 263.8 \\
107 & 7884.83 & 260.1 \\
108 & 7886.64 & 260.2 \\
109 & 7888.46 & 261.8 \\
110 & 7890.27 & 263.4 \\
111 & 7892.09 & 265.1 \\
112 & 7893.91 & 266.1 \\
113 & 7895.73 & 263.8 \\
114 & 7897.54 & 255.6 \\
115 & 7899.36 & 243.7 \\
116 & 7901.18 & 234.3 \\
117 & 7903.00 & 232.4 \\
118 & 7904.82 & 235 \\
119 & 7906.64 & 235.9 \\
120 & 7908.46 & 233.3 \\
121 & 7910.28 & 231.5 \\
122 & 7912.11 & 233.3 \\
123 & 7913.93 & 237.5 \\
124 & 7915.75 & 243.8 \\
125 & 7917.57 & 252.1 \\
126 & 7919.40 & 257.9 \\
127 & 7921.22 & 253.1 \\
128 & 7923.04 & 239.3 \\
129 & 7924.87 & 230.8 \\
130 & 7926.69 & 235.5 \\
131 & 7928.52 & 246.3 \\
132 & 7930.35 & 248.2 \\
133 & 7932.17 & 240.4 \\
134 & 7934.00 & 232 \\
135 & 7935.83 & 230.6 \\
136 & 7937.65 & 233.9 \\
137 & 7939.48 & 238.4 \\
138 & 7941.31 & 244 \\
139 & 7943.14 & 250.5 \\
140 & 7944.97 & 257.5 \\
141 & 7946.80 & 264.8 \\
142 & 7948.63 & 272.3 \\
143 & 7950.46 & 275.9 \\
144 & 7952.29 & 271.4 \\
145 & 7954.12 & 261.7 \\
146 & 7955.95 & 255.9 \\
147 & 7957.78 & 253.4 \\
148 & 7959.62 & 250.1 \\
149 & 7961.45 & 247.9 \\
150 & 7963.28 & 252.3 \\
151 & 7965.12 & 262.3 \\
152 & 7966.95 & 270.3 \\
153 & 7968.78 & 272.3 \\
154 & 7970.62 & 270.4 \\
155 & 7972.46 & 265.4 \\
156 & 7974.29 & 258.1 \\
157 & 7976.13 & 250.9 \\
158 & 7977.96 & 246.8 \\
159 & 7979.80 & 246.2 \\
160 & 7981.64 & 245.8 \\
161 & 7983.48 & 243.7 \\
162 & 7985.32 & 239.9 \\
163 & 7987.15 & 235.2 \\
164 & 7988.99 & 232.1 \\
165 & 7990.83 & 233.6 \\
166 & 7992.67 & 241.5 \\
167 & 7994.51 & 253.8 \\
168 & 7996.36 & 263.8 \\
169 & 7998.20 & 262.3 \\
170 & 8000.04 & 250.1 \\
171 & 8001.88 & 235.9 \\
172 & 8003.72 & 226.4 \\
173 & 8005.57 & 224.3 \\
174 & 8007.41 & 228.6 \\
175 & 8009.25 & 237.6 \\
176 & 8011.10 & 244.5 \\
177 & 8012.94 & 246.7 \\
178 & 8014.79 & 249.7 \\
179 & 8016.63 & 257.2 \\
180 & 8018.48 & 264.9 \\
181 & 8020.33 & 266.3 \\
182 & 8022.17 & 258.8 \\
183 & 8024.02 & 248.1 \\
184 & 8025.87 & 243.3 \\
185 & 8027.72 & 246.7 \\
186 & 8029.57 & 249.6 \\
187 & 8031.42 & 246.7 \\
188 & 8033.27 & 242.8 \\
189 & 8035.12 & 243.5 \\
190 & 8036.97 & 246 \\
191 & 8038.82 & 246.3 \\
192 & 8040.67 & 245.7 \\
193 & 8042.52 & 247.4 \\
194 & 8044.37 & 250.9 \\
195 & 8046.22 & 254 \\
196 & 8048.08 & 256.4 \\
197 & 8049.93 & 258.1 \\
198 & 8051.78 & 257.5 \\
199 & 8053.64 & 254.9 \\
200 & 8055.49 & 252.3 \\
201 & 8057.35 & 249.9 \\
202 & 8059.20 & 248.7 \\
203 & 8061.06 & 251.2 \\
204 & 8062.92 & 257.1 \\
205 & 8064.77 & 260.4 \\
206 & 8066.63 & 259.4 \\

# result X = 0.10 mag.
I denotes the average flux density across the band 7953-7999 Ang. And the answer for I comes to 253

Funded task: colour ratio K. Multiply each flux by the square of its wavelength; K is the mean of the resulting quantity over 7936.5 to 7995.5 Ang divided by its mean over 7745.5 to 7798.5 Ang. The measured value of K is 1.07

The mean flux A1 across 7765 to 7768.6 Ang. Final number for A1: 253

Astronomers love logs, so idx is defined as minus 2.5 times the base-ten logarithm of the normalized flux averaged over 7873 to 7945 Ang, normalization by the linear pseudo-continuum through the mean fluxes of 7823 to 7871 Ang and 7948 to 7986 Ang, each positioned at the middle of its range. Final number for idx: 0.03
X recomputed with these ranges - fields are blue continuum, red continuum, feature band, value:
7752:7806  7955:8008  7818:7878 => 0.01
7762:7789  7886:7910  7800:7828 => 0.06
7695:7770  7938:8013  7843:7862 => 0.01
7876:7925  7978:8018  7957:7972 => -0.06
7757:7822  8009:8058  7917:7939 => 0.03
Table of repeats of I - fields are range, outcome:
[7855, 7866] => 255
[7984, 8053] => 247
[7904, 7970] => 249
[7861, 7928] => 248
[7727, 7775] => 251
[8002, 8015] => 236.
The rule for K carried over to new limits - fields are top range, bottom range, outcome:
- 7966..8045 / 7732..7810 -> 1.06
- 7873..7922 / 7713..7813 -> 1.04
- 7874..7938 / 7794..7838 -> 1.04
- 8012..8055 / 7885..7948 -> 1.05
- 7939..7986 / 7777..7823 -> 1.09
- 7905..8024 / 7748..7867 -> 1.05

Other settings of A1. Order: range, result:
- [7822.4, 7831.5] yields 224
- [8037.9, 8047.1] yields 249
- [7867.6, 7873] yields 247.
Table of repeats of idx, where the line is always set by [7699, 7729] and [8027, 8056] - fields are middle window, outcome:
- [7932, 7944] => 0.049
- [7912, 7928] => 0.026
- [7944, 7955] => -0.075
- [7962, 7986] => -0.027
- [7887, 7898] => -0.059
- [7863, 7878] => 0.012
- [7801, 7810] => 0.028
